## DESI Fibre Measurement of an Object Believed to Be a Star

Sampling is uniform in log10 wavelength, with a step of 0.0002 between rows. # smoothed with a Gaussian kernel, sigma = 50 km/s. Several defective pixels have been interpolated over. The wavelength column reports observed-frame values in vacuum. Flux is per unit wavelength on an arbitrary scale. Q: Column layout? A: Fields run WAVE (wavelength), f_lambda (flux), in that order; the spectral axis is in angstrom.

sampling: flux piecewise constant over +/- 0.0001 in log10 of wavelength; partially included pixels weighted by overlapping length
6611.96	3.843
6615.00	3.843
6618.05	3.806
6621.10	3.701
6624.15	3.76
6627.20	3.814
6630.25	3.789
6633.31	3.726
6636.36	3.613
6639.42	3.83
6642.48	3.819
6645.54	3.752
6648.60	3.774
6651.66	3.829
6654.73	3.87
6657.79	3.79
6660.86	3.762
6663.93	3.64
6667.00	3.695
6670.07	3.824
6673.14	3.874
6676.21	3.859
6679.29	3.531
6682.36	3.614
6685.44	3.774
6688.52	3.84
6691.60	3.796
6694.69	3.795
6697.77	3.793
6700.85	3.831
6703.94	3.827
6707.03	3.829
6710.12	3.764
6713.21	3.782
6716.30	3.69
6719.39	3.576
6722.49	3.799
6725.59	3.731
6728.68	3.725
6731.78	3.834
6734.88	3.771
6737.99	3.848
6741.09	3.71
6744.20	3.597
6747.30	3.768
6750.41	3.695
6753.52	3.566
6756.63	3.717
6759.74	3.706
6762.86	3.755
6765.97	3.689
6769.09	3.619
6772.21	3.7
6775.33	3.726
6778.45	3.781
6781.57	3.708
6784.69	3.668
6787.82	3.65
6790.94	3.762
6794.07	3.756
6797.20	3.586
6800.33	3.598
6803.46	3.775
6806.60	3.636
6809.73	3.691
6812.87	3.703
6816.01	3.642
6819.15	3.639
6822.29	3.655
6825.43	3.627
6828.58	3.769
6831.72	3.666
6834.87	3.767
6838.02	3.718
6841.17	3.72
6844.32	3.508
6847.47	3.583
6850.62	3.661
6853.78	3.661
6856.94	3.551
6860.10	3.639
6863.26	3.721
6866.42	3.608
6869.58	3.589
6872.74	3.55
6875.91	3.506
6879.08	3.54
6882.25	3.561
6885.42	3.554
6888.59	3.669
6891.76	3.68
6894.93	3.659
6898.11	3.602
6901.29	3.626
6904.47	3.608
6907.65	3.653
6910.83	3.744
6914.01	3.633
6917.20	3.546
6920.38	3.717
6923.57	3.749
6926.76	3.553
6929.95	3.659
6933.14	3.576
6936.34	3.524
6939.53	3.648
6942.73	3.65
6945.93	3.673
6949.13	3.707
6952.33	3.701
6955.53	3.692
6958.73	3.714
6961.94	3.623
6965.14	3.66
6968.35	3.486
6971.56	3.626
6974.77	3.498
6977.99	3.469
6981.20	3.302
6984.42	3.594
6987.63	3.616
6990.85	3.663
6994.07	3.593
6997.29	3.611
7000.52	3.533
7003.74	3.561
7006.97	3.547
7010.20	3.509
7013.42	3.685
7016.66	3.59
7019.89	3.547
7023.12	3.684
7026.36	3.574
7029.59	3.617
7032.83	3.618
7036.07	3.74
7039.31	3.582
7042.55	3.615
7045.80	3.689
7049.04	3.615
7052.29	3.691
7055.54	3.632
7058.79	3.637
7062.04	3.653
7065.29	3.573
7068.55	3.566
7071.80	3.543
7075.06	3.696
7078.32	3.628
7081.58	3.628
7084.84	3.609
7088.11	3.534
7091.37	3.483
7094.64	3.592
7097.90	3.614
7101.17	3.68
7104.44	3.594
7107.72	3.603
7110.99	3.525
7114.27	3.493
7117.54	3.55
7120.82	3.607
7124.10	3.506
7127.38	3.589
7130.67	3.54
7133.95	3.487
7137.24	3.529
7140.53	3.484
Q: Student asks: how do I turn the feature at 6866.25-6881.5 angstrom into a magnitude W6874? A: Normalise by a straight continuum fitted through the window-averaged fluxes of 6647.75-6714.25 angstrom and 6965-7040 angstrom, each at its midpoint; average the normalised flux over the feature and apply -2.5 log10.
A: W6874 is 0.03 mag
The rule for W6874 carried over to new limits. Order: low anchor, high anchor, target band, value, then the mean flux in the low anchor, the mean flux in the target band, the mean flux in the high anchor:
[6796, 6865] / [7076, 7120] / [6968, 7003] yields 0.02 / 3.66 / 3.55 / 3.58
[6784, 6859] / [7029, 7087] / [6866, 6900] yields 0.02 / 3.67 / 3.59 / 3.63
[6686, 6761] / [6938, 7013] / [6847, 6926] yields 0.01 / 3.75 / 3.62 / 3.6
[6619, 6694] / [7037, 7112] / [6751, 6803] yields 0.01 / 3.76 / 3.69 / 3.61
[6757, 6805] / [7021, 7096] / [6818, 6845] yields 0.00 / 3.7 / 3.68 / 3.62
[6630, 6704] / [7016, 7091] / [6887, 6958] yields 0.01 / 3.77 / 3.65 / 3.62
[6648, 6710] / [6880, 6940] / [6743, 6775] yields 0.01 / 3.78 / 3.68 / 3.63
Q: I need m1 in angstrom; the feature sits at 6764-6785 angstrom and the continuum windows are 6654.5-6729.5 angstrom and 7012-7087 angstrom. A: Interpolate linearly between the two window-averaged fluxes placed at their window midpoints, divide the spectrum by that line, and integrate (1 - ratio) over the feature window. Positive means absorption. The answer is 0.15 angstrom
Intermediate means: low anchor 3.76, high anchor 3.63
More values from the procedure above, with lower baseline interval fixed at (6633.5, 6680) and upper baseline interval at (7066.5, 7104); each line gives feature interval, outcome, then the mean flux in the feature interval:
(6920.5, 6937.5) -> 0.2 angstrom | 3.62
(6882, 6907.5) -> 0.3 angstrom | 3.63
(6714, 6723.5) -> 0.1 angstrom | 3.69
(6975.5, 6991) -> 0.5 angstrom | 3.51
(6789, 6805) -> 0.1 angstrom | 3.7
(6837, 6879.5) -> 0.9 angstrom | 3.61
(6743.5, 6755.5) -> 0.2 angstrom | 3.66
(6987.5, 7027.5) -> 0.4 angstrom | 3.59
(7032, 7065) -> -0.3 angstrom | 3.65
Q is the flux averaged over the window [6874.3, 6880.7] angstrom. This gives 3.52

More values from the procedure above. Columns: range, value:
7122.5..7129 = 3.55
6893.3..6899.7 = 3.63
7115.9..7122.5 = 3.58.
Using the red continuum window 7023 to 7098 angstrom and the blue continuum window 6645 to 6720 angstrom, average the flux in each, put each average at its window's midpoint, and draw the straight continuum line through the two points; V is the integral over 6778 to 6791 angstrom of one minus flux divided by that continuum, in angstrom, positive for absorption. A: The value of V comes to 0.1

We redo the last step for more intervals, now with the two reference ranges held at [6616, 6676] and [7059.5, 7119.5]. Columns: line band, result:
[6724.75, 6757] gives 0.09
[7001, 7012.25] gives 0.24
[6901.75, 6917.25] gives 0.08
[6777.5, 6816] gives 0.23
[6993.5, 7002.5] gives 0.12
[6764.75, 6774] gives 0.13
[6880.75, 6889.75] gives 0.20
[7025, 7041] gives -0.07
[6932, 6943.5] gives 0.17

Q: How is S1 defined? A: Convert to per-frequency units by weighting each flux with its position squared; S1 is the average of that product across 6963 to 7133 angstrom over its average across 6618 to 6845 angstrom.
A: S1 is 1.05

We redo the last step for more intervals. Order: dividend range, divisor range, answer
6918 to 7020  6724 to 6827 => 1.03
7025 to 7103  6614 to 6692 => 1.08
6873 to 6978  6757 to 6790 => 1.02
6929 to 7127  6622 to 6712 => 1.06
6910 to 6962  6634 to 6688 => 1.05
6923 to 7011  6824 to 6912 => 1.02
